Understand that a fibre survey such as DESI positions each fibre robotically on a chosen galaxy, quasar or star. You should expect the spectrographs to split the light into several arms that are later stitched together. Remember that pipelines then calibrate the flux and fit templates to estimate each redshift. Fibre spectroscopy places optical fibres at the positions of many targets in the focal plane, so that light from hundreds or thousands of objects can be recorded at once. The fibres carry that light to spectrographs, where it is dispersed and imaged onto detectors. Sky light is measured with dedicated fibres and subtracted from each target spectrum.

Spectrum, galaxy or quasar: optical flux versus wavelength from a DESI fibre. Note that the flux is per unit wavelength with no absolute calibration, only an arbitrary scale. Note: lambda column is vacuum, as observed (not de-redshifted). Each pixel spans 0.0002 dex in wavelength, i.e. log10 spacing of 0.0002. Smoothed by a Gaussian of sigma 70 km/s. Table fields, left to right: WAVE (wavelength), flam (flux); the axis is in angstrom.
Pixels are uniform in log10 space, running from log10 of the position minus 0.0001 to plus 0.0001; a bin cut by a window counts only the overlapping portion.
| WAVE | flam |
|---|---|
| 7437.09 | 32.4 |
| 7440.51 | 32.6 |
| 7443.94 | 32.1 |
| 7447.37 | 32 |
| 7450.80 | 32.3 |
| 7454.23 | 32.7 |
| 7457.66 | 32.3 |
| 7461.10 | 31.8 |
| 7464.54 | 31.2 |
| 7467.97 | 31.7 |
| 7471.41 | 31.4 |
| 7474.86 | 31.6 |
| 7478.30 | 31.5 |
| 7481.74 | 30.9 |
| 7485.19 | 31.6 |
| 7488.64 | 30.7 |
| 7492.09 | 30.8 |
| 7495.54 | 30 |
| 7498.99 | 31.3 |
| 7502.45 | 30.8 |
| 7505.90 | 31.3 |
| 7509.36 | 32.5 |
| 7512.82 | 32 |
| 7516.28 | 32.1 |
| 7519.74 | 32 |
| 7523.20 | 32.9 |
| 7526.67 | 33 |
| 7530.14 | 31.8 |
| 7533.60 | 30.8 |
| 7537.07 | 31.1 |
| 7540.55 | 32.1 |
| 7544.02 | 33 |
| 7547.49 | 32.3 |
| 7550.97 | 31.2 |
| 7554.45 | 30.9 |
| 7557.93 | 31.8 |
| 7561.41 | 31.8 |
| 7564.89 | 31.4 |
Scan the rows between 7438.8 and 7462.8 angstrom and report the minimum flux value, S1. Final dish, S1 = 31.8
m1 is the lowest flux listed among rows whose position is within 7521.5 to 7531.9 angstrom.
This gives 31.8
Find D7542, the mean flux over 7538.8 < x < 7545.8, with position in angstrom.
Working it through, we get 32.5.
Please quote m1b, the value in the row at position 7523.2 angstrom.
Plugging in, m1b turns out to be 32.9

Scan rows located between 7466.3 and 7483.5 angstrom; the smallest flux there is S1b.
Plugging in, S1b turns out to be 30.9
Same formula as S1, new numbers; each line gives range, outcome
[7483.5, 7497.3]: 30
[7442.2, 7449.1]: 32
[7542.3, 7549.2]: 32.3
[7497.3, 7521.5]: 30.8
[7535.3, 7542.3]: 31.1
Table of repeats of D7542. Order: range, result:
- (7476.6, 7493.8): 31.1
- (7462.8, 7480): 31.5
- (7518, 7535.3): 32.1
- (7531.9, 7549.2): 31.9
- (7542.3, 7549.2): 32.7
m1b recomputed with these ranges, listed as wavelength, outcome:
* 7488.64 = 30.7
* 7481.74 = 30.9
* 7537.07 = 31.1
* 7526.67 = 33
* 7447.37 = 32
